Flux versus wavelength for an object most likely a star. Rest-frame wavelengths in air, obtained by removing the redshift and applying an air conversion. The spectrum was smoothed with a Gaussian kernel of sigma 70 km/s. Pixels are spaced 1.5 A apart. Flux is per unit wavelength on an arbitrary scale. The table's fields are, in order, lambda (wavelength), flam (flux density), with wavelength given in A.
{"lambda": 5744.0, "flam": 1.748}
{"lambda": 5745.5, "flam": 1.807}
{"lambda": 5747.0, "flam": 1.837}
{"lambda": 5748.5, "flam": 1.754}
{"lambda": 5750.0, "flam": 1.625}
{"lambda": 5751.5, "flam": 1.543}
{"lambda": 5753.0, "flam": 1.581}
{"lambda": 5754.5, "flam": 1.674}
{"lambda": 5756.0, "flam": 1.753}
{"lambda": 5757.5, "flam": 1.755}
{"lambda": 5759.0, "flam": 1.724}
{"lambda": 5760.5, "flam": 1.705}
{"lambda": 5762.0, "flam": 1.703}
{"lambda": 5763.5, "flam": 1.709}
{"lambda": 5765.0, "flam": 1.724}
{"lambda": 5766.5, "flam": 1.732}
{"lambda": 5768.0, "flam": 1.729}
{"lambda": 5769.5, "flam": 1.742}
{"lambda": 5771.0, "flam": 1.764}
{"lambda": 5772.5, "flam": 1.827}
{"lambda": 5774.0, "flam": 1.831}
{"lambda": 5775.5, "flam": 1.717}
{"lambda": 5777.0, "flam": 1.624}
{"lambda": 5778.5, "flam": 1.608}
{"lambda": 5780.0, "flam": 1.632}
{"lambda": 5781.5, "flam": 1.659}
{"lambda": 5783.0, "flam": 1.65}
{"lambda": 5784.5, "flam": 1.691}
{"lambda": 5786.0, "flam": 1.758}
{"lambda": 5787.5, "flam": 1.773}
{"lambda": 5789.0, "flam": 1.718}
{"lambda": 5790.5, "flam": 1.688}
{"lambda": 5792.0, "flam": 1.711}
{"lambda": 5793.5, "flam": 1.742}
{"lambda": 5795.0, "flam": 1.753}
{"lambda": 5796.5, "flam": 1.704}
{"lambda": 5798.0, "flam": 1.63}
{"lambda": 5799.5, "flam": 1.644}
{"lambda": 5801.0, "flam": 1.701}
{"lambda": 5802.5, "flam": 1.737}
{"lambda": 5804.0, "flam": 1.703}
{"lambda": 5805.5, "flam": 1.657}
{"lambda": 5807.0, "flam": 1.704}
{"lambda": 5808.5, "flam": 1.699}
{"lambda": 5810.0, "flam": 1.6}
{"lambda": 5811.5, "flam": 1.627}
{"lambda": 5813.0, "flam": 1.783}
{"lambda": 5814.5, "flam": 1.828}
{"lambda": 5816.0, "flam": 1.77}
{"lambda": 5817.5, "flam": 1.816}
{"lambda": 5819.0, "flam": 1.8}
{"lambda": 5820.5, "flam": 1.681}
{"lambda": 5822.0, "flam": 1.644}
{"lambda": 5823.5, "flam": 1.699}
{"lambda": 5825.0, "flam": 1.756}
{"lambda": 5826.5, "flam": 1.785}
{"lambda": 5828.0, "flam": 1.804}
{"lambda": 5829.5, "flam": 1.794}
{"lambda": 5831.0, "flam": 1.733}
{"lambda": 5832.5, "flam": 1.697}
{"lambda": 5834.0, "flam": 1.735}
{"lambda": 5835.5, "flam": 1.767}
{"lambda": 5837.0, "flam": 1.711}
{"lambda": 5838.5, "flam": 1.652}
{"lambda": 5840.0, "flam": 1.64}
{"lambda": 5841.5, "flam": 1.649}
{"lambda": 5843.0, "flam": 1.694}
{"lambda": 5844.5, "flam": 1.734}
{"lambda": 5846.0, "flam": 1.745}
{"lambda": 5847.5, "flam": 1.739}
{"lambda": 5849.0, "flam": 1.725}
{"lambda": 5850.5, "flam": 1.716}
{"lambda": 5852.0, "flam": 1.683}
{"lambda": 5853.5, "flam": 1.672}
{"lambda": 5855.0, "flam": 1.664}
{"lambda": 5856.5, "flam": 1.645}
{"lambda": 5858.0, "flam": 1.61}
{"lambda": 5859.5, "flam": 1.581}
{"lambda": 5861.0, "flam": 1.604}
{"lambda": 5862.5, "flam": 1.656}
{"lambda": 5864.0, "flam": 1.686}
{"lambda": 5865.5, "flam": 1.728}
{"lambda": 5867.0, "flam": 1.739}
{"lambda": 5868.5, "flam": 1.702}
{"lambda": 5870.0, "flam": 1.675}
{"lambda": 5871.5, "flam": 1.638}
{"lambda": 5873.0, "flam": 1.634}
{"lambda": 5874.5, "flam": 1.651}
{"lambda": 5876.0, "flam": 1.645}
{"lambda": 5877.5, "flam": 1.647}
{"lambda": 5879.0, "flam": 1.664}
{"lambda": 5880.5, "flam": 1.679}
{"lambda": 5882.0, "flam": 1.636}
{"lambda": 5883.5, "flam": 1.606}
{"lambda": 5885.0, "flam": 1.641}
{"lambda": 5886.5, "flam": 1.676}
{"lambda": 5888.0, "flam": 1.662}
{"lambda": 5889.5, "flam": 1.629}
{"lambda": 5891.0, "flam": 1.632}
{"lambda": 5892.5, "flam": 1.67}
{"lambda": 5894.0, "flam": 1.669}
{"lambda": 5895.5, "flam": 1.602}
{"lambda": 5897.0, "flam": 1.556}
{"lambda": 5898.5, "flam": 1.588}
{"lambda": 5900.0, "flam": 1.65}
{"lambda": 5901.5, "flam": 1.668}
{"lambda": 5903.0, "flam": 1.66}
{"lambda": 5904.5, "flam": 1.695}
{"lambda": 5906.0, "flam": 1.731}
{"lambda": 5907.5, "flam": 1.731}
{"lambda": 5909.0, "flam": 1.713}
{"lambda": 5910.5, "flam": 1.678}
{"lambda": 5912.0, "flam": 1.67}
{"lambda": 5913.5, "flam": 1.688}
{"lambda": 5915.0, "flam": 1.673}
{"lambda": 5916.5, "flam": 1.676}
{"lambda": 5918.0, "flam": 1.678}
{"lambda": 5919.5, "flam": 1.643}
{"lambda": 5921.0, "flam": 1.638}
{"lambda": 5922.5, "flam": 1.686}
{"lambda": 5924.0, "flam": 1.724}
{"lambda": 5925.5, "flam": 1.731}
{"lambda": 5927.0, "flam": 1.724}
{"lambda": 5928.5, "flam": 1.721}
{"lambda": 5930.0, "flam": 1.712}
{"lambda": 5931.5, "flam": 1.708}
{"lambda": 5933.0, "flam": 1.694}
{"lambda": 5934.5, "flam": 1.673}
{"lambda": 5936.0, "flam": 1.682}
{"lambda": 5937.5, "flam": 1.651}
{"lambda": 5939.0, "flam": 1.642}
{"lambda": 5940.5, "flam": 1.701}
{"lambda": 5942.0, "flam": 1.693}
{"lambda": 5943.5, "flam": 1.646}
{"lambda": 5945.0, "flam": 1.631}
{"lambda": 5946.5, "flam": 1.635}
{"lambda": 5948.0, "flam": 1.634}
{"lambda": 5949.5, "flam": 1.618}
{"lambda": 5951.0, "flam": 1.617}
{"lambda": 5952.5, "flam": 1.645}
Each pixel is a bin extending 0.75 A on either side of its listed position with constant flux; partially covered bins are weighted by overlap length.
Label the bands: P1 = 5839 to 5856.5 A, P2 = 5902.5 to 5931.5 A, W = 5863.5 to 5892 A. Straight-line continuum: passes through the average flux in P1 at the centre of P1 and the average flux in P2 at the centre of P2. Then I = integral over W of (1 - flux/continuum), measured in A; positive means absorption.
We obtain 0.5 A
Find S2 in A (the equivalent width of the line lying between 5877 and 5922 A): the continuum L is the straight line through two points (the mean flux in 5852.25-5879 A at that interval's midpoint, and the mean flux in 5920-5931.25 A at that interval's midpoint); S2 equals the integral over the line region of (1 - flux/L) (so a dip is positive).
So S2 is 0.7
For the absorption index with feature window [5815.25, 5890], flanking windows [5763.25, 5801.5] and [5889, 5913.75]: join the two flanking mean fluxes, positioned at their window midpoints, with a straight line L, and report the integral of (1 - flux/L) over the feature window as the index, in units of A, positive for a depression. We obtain -0.4 A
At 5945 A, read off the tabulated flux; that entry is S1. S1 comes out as 1.631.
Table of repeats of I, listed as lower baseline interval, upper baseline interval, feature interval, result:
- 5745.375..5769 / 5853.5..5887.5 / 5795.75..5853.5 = -1.3 A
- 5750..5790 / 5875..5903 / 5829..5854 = -0.7 A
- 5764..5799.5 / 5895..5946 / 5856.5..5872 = 0.3 A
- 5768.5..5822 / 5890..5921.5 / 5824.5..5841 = -0.4 A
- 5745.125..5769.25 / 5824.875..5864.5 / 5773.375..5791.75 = 0.1 A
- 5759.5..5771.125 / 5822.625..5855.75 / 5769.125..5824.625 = 0.3 A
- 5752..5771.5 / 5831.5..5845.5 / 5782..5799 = 0.0 A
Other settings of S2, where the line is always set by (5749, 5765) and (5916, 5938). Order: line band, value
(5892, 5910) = 0.3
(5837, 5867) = 0.2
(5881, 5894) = 0.3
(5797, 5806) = 0.0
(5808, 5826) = -0.5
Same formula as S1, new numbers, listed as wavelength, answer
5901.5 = 1.668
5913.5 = 1.688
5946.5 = 1.635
